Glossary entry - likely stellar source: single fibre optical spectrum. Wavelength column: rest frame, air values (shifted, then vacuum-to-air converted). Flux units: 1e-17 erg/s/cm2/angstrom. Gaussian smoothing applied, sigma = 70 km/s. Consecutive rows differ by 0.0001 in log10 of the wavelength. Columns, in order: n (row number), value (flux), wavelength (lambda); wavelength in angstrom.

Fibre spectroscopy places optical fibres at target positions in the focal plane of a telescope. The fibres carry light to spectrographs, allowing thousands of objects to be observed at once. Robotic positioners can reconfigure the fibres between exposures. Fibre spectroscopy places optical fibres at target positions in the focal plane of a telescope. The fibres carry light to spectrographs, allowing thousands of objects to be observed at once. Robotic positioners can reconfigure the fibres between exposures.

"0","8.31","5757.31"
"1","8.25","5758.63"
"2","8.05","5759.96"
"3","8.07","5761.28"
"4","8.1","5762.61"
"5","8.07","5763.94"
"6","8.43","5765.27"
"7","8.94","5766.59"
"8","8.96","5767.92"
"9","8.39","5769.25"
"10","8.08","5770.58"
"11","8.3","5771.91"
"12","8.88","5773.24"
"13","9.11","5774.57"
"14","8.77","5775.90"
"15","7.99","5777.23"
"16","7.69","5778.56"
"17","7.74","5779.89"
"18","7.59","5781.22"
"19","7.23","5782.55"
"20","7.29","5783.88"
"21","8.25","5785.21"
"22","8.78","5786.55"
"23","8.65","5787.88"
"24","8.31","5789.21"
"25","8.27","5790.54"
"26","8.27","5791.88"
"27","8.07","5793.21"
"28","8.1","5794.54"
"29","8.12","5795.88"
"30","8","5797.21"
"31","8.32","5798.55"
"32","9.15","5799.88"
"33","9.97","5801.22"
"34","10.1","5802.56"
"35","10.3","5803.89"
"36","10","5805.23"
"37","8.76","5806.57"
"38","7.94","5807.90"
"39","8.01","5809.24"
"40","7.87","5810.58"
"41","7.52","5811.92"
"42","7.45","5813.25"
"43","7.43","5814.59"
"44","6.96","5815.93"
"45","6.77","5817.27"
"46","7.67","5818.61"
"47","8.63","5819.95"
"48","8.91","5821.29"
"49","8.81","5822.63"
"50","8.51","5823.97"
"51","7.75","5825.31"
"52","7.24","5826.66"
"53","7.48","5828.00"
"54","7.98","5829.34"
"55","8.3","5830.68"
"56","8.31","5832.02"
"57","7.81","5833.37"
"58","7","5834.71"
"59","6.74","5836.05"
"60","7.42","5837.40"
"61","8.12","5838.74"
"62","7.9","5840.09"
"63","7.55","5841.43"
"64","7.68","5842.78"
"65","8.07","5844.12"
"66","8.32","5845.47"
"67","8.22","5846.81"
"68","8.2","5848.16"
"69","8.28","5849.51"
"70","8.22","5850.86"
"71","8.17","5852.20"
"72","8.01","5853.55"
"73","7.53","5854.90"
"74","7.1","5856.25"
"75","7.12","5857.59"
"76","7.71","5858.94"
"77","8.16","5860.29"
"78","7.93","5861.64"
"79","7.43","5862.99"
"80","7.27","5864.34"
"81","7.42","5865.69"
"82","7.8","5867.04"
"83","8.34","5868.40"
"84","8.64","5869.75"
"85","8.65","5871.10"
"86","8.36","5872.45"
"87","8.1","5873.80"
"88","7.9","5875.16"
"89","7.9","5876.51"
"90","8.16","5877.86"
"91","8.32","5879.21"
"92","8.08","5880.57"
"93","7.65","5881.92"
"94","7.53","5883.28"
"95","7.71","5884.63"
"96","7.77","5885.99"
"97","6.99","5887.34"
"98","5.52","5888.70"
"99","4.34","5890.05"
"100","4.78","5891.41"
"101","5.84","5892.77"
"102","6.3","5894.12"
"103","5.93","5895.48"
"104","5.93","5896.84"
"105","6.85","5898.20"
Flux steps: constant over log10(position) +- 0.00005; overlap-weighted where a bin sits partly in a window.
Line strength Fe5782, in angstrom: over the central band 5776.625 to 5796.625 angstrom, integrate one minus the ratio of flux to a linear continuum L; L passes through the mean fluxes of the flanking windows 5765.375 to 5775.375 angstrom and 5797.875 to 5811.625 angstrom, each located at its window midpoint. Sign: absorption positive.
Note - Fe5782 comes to 1.8 angstrom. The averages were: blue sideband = 8.65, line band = 8.03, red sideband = 8.99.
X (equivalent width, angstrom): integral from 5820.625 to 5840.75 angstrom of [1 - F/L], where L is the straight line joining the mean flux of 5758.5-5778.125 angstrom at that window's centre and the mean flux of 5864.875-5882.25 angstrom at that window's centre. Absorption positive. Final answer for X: 0.9 angstrom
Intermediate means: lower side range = 8.42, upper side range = 8.1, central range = 7.88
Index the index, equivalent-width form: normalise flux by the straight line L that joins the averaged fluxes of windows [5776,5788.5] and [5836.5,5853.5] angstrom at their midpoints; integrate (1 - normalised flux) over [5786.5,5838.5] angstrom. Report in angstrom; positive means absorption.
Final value -1.42 angstrom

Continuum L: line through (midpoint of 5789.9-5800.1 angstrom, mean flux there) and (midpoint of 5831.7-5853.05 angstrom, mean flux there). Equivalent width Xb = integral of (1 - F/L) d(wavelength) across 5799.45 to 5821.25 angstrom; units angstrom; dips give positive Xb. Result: -0.8 angstrom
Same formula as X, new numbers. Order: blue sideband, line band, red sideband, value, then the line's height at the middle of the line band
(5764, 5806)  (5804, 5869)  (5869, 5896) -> -0.5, 7.84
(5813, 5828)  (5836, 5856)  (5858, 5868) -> -0.5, 7.73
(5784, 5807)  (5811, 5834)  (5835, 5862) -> 1.1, 8.27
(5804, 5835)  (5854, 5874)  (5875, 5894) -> -1.4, 7.31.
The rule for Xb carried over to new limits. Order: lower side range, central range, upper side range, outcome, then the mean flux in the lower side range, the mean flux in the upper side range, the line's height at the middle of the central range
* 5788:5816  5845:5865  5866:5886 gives 0.8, 8.46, 8.06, 8.17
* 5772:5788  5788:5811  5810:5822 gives -2.3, 8.15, 7.7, 7.9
